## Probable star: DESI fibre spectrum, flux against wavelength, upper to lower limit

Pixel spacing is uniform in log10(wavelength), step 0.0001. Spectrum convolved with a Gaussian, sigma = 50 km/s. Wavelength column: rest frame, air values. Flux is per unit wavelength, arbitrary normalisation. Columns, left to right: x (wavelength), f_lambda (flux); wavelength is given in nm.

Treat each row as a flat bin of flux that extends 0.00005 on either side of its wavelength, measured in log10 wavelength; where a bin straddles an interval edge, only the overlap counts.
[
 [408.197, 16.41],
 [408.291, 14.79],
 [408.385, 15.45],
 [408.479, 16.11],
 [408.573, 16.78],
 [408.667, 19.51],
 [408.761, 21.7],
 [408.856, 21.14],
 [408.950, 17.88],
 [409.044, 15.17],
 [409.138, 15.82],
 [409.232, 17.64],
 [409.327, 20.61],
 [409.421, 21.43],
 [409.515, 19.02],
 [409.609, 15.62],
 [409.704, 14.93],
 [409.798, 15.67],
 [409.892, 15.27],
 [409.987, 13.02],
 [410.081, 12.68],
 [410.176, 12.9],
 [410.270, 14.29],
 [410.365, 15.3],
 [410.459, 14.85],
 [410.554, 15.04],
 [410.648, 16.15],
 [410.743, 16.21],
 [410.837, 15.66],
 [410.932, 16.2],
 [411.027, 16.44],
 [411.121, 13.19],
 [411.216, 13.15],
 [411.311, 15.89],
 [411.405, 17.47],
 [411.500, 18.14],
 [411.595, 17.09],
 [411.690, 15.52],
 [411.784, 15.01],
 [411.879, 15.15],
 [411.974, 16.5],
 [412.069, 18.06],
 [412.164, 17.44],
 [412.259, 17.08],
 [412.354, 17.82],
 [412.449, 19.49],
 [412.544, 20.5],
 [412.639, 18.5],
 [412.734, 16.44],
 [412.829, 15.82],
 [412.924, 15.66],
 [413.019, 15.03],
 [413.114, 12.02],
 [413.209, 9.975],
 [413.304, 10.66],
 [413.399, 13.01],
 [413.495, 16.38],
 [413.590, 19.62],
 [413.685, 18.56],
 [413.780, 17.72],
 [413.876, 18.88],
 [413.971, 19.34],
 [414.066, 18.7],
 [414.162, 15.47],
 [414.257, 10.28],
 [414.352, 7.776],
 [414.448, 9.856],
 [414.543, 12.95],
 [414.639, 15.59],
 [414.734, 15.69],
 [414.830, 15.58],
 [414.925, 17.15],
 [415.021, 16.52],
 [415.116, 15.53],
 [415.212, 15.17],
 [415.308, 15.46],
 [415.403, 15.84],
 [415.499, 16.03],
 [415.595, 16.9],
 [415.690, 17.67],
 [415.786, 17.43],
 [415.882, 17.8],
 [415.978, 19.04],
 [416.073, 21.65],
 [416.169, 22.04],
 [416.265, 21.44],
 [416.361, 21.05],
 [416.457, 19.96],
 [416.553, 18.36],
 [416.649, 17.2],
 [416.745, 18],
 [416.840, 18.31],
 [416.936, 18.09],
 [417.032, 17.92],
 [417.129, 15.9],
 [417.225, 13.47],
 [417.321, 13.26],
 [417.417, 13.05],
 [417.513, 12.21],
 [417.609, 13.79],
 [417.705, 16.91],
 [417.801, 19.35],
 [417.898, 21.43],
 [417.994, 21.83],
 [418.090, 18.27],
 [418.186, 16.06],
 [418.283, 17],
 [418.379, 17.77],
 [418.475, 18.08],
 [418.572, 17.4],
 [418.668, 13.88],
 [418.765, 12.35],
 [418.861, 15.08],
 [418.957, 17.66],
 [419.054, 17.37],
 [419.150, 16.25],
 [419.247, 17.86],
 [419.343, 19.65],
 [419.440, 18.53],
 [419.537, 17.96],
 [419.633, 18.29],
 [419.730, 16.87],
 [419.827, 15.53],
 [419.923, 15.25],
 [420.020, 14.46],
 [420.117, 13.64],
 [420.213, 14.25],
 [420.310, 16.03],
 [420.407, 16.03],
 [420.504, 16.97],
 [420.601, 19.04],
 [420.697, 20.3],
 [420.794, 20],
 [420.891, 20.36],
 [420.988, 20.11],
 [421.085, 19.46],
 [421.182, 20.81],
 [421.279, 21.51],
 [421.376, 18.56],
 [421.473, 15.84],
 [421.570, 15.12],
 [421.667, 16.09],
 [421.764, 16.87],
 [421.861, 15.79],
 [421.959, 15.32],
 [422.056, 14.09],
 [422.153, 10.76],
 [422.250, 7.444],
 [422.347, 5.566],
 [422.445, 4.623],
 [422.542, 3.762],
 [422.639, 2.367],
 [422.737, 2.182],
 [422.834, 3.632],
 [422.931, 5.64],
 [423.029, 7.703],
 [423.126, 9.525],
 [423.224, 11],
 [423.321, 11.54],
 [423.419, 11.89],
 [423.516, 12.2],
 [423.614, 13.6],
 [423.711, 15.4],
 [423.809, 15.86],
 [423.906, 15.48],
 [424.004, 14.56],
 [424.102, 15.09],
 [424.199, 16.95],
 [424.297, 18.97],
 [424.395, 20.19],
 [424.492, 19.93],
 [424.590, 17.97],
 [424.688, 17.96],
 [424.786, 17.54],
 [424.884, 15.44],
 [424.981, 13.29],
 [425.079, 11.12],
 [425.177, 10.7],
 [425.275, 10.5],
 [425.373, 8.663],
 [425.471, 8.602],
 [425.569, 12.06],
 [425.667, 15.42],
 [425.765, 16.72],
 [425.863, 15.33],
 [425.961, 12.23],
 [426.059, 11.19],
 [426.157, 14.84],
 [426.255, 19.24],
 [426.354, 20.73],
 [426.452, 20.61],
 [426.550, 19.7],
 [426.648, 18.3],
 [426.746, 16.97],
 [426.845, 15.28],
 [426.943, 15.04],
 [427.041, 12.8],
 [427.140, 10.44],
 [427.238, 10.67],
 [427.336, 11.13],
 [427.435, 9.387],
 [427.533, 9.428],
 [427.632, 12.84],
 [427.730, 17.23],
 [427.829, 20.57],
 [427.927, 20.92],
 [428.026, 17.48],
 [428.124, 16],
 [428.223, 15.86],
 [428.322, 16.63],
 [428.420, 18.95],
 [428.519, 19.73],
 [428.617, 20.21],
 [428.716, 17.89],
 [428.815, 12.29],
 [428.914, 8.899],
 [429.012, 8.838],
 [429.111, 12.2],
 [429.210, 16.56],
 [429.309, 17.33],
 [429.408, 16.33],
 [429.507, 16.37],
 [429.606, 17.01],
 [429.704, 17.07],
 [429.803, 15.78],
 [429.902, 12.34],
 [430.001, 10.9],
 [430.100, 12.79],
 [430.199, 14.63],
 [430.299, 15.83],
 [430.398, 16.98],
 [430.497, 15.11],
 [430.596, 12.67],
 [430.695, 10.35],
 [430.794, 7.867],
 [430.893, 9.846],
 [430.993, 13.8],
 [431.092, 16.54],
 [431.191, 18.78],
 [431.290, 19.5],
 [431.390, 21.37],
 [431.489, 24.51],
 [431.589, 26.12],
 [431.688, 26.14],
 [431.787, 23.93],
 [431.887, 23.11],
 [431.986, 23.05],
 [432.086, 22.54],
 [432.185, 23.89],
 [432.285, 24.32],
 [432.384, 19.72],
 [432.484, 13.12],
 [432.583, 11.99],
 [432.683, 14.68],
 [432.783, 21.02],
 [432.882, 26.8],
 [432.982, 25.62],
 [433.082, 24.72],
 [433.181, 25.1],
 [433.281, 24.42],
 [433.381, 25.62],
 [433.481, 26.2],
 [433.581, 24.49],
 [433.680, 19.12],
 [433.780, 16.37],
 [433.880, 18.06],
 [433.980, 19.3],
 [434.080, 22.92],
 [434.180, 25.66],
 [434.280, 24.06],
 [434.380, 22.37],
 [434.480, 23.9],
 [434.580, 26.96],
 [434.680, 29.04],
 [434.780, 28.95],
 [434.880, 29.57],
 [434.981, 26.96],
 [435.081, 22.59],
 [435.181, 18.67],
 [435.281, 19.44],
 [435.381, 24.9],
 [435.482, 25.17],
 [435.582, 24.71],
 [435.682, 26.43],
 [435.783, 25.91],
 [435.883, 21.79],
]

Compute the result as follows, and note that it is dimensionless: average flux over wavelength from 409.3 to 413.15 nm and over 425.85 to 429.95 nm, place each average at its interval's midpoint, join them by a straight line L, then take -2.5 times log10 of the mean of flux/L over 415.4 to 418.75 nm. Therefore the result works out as -0.105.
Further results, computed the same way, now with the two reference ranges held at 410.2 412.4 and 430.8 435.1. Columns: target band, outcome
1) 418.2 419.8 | 0.074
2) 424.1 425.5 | 0.303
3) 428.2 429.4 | 0.328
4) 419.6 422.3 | 0.129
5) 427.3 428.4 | 0.322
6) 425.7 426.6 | 0.205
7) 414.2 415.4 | 0.204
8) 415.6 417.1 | -0.094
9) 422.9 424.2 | 0.477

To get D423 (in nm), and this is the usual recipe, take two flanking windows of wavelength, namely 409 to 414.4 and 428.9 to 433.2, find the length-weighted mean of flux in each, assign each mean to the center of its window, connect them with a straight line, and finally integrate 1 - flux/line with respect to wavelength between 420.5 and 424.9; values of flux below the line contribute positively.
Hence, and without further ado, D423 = 0.73 nm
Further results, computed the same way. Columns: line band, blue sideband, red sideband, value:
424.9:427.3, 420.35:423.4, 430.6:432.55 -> 0.25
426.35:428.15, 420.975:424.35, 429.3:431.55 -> -0.15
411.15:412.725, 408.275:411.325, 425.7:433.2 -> -0.07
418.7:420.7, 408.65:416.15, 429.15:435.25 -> 0.12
